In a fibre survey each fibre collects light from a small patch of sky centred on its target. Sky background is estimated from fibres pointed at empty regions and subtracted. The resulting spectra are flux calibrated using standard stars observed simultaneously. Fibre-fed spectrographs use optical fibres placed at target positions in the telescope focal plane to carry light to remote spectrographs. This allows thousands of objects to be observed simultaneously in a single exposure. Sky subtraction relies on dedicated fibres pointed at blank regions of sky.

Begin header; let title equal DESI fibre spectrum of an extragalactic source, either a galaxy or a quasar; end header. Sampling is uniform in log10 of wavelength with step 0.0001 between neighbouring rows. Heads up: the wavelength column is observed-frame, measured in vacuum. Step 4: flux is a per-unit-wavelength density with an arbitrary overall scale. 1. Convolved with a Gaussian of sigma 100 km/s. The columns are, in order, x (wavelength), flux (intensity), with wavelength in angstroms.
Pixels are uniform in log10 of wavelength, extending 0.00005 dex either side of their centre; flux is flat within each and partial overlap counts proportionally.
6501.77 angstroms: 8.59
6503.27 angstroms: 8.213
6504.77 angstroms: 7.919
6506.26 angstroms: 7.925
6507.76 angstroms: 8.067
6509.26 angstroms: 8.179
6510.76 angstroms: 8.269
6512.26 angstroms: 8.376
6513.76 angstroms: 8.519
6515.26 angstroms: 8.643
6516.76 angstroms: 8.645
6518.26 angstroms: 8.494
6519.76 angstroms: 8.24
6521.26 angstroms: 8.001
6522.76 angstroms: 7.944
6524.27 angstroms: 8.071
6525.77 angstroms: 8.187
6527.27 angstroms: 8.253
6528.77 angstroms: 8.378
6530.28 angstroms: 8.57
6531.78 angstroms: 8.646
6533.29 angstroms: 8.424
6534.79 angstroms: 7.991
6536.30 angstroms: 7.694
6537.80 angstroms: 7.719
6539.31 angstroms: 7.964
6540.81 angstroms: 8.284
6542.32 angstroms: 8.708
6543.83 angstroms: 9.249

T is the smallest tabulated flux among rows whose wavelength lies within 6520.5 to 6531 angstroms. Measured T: 7.944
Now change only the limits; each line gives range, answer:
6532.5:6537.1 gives 7.694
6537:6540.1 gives 7.719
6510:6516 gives 8.269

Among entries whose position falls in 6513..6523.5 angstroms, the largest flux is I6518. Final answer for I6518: 8.645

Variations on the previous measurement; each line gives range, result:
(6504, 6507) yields 7.925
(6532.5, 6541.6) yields 8.424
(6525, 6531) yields 8.57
